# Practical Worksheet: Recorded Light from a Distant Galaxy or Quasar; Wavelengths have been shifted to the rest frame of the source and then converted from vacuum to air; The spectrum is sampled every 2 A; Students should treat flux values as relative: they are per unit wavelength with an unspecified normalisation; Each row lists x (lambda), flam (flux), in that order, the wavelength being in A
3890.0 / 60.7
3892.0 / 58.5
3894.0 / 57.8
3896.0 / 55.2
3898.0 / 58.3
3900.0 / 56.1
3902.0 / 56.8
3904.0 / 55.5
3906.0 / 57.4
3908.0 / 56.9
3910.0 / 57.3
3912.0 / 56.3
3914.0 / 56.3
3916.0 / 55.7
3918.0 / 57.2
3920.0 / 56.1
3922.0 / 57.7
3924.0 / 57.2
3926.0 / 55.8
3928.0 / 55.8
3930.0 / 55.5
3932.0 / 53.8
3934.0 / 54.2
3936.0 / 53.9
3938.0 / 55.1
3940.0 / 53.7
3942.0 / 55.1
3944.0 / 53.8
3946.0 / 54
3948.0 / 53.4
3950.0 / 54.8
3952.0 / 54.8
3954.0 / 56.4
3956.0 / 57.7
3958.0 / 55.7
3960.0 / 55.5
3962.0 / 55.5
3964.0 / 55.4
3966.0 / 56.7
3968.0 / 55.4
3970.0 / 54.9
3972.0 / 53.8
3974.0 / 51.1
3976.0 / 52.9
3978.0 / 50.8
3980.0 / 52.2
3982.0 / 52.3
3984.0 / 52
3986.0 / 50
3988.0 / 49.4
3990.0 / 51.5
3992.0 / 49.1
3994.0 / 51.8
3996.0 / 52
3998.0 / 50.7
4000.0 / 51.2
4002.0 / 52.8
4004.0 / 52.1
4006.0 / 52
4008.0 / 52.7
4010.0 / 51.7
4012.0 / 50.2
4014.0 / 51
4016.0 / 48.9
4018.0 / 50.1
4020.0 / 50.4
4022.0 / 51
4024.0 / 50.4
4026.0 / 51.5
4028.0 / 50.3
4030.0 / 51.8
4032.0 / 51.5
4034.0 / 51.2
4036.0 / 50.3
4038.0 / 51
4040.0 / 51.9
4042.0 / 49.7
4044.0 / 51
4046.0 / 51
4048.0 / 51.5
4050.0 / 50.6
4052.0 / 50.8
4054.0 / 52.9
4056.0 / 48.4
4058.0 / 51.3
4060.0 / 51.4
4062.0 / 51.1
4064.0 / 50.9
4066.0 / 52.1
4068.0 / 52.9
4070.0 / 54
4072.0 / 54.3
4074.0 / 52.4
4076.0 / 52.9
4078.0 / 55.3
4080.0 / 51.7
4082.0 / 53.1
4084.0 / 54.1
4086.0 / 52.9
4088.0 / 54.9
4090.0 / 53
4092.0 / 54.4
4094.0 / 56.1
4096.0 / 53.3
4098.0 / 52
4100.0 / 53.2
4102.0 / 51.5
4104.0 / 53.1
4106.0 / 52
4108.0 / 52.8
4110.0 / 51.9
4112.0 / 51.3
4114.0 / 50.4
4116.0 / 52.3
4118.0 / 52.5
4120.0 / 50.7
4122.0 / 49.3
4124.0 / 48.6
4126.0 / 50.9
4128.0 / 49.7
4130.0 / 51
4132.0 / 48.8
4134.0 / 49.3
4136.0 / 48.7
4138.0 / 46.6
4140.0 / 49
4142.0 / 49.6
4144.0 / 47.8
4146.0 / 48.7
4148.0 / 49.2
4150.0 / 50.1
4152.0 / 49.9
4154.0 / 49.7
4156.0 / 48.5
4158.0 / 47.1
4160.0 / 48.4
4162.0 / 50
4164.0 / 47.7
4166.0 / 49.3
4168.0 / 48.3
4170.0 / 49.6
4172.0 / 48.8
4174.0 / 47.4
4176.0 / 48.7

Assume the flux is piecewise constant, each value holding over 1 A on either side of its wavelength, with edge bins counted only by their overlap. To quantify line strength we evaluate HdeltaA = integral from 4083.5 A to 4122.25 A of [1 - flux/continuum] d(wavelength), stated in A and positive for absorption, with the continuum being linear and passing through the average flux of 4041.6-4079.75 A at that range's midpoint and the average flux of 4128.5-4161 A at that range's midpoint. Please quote -1.73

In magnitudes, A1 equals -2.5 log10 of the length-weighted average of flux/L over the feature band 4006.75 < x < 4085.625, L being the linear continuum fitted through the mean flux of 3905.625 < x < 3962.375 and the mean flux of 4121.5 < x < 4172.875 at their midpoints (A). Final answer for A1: 0.012 mag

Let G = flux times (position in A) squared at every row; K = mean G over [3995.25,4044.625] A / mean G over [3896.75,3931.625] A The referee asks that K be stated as 1.0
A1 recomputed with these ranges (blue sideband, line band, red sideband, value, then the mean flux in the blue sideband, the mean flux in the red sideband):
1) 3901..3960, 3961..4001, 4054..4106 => 0.05 mag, 55.6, 52.8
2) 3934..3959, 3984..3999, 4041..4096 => 0.07 mag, 54.8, 52.4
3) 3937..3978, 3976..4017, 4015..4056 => 0.03 mag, 54.7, 50.8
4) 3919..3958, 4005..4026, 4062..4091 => 0.07 mag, 55.2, 53.1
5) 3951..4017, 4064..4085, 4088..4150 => -0.03 mag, 52.7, 51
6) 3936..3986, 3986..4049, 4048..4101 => 0.05 mag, 54.2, 52.7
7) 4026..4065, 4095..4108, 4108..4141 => -0.05 mag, 51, 50.1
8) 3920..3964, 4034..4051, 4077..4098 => 0.07 mag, 55.2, 53.8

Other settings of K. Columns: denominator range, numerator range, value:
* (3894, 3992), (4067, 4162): 1.02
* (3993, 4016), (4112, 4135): 1.04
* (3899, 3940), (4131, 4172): 0.98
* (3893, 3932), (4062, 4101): 1.03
